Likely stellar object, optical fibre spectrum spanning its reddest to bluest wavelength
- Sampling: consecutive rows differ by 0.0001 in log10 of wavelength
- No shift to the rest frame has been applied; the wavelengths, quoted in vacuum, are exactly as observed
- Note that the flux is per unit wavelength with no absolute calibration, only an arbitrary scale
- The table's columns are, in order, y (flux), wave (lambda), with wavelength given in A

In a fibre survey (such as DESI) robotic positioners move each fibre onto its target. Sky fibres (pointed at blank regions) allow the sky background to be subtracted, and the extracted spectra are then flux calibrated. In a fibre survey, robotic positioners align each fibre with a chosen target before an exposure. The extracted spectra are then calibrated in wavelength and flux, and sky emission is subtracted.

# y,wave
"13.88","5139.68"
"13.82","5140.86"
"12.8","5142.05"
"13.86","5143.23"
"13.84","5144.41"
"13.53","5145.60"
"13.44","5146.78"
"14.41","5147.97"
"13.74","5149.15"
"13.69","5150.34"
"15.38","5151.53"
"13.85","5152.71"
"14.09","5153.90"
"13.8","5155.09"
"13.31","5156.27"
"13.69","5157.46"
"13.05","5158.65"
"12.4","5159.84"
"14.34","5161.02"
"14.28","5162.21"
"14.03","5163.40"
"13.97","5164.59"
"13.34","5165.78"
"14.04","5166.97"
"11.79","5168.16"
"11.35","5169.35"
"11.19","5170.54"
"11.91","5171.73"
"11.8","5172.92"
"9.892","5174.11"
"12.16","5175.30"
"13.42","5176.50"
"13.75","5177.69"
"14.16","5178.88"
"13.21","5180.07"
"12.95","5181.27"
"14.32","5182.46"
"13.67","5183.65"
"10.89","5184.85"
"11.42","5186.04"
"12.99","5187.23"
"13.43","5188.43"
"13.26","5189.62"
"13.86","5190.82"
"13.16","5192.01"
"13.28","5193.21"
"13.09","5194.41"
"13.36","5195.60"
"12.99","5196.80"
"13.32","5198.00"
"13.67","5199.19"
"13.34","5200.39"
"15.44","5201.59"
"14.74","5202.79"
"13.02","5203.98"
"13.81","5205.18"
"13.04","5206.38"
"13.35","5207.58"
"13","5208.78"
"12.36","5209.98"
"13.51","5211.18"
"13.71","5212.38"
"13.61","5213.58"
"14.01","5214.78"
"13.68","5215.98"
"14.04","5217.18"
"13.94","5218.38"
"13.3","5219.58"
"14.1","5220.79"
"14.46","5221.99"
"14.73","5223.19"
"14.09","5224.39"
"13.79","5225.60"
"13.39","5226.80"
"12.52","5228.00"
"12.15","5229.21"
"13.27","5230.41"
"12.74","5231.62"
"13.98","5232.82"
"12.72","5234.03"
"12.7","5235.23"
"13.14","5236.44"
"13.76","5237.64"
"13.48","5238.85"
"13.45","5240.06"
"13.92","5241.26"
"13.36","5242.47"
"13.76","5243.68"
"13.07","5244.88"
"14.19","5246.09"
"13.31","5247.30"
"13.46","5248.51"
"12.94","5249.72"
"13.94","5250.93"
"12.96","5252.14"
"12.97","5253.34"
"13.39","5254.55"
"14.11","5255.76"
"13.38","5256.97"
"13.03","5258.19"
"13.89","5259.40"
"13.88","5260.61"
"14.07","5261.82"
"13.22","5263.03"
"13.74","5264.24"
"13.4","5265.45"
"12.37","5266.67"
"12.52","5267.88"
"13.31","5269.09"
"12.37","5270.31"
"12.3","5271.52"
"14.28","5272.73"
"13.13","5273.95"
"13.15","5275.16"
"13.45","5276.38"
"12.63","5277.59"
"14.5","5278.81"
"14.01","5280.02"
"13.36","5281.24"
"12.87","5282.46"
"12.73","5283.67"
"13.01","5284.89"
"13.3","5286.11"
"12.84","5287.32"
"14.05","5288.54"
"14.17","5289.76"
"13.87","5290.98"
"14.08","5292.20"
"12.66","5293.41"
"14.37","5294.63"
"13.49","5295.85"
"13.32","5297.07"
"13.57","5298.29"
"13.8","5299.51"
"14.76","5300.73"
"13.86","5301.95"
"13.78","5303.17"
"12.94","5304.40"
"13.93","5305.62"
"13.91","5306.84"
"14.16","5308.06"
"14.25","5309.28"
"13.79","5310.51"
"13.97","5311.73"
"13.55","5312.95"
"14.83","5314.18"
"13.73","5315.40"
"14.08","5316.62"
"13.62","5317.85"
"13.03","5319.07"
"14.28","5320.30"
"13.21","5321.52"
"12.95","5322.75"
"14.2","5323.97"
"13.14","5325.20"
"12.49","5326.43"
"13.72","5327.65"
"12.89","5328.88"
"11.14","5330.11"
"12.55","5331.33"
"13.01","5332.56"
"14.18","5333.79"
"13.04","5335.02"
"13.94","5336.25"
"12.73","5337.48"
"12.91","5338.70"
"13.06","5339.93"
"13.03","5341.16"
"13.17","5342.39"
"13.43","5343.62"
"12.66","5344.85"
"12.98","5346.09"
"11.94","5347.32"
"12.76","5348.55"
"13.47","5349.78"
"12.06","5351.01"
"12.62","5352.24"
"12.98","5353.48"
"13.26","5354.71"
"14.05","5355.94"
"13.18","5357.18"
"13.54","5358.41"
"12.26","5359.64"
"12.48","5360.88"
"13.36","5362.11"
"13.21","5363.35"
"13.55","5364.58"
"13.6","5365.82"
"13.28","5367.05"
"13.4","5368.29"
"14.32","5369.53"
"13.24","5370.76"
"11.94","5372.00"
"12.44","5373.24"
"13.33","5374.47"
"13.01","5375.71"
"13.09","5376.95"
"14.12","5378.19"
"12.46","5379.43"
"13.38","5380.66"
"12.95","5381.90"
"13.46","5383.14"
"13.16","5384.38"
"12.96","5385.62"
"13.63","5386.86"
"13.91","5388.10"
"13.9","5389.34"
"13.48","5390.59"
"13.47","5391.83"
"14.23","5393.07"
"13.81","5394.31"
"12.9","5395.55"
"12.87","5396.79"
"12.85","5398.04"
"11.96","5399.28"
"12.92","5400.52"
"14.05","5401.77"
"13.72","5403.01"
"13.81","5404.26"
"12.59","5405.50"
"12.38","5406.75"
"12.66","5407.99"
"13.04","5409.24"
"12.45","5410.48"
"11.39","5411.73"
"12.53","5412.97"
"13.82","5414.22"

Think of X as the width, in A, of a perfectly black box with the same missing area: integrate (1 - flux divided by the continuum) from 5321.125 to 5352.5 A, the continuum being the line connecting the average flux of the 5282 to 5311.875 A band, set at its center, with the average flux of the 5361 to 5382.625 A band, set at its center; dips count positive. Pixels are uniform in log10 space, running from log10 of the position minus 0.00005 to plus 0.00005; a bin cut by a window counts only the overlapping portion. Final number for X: 1.0 A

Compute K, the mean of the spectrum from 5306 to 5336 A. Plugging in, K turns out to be 13.5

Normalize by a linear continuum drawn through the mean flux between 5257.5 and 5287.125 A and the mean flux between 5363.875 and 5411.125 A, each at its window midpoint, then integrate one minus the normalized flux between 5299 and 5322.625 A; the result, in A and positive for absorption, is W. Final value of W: -1.07 A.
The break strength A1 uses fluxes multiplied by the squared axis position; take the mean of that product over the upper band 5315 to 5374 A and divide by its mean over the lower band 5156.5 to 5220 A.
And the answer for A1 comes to 1.1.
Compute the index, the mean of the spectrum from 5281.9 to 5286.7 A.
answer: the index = 13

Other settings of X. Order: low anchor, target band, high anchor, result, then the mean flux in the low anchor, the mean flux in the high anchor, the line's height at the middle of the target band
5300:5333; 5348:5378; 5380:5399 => 0.7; 13.5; 13.4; 13.4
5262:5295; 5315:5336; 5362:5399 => 0.1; 13.3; 13.3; 13.3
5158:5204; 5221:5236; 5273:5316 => -0.1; 13.1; 13.7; 13.3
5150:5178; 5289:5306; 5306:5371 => -0.7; 13.1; 13.3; 13.2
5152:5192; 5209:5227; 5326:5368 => -1.0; 13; 13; 13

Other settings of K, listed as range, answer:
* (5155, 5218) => 13.2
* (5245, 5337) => 13.5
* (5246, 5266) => 13.5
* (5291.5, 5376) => 13.3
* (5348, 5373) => 13.1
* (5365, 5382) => 13.2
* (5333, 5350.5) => 13.1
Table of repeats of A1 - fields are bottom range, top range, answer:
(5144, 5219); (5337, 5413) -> 1.06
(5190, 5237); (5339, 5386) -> 1.03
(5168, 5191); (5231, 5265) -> 1.10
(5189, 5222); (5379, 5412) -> 1.04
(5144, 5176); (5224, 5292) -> 1.05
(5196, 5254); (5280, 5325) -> 1.04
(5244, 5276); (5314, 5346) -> 1.02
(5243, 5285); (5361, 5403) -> 1.04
